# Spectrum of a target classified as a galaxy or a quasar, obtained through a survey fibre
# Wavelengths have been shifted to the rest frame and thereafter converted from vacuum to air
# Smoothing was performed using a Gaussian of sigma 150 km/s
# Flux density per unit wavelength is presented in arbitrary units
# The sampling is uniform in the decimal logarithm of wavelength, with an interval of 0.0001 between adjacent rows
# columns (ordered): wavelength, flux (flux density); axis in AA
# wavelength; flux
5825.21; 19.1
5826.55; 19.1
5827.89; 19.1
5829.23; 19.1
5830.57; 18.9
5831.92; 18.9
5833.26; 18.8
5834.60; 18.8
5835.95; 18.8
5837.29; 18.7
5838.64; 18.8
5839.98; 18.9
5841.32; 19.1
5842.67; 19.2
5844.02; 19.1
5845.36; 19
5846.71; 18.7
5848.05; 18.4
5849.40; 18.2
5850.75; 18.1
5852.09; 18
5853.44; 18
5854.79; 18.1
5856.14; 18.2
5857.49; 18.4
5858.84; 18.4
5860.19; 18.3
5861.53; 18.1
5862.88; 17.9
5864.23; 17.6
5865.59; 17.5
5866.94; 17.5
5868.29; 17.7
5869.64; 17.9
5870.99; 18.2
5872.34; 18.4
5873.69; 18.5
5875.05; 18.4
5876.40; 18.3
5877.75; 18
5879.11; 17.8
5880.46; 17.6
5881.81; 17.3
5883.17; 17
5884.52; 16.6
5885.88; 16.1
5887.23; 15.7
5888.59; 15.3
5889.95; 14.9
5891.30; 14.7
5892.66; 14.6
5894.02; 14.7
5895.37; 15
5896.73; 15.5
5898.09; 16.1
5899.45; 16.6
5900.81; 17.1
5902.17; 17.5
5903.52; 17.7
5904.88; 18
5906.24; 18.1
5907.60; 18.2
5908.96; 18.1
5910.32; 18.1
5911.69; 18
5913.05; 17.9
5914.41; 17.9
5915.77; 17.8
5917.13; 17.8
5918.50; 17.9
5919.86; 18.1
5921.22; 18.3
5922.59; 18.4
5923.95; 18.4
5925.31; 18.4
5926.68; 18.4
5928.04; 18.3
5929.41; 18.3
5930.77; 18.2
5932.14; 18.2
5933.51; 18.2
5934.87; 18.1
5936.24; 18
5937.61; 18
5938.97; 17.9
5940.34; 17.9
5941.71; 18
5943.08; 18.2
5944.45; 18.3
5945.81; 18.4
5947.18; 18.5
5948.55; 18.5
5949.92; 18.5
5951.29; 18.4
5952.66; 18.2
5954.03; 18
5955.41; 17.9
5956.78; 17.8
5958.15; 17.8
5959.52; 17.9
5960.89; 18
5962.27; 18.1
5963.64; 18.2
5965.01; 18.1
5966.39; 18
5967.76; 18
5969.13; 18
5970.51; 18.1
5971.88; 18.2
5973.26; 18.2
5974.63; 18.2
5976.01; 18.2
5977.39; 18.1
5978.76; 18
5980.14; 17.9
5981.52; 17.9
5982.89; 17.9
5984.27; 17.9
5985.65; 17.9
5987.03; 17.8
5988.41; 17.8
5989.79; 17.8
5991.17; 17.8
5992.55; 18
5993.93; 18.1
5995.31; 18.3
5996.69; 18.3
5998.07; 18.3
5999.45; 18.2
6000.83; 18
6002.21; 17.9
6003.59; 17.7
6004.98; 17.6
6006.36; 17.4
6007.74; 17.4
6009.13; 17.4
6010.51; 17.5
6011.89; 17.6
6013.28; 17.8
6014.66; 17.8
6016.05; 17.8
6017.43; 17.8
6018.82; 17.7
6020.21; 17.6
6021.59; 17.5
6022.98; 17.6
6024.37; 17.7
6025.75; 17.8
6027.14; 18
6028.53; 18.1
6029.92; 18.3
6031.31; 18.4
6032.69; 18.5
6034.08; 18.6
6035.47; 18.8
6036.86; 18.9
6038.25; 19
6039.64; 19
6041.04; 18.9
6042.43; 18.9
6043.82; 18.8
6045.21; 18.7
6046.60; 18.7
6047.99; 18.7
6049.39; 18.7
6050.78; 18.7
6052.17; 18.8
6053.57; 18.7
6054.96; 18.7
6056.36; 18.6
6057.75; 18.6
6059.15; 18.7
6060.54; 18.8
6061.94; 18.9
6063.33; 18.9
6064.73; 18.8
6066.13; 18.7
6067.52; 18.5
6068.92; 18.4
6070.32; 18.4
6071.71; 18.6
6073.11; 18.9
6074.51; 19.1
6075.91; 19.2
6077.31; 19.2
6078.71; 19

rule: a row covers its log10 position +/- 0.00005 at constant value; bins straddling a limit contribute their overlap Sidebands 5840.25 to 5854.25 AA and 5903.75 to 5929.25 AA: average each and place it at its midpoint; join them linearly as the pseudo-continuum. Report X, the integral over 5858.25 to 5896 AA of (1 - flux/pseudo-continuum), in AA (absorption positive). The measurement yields 2.7 AA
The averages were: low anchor 18.6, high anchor 18.1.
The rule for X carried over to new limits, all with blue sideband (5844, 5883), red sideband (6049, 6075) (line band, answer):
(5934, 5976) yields 0.6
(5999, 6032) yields 1.4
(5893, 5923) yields 1.4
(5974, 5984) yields 0.2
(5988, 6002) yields 0.3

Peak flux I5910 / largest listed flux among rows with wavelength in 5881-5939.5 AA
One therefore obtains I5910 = 18.4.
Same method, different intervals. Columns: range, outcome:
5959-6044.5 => 19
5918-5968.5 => 18.5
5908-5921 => 18.1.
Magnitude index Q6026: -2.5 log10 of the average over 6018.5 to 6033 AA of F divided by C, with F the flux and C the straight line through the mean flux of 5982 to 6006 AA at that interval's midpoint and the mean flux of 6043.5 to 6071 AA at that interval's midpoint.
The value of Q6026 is 0.02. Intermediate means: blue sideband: 18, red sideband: 18.7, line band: 17.9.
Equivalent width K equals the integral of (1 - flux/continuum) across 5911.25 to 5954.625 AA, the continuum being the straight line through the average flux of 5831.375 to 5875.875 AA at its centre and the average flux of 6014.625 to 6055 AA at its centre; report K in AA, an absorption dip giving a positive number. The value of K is 0.5 AA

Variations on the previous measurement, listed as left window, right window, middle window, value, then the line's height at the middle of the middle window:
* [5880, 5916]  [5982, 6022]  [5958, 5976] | -0.64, 17.5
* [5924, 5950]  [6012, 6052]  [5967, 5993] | 0.40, 18.3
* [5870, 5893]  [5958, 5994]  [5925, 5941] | -0.58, 17.5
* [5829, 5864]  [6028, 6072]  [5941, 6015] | 2.55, 18.6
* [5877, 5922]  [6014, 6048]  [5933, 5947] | -0.59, 17.4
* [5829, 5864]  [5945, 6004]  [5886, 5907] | 2.58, 18.4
